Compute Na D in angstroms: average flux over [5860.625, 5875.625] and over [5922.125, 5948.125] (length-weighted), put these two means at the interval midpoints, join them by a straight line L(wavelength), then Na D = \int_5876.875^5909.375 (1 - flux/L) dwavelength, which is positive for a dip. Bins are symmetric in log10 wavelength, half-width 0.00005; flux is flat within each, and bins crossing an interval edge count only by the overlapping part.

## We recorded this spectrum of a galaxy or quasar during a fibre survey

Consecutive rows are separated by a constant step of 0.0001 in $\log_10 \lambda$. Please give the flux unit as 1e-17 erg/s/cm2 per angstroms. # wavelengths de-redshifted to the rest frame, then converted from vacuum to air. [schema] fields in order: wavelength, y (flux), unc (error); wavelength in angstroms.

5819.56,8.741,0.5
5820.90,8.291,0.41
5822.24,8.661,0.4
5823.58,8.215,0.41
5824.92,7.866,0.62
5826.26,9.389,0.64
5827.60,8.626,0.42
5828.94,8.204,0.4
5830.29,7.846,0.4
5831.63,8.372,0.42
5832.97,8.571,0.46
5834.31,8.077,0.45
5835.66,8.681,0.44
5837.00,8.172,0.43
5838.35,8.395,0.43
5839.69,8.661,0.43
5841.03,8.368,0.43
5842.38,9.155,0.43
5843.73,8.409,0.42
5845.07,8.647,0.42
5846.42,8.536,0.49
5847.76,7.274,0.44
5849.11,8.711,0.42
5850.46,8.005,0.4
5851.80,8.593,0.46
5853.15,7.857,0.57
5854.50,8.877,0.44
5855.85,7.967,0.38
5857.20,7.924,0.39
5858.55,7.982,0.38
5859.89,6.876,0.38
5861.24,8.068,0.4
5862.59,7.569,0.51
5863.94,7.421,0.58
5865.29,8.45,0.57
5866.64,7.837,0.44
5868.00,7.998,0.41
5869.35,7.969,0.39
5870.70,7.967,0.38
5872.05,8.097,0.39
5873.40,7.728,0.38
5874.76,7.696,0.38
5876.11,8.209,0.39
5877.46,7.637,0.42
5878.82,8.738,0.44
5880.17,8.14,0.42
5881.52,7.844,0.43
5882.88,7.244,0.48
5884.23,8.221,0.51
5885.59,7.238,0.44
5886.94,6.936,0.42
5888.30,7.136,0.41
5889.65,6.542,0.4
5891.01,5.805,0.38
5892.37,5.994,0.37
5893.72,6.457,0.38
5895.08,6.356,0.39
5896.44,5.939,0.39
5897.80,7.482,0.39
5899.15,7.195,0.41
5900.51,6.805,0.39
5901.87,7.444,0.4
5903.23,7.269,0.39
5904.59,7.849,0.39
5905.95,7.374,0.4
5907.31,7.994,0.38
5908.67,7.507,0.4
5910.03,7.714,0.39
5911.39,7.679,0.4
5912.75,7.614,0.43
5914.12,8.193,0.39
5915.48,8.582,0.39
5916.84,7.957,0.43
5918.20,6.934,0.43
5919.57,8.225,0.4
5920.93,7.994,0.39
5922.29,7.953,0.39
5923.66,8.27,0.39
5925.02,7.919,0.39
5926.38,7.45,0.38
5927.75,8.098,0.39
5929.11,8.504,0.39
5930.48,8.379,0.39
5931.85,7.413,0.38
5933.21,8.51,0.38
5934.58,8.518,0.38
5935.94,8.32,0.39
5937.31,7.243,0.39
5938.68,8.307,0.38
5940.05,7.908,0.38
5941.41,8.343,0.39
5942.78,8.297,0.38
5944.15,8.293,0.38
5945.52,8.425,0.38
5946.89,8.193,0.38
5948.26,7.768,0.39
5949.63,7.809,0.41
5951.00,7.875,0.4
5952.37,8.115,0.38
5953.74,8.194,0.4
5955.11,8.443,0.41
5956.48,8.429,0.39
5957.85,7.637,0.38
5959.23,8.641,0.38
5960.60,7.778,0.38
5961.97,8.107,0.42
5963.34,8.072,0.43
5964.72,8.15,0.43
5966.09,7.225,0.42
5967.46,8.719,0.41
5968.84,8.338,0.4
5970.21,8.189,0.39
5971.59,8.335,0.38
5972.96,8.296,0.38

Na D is 3.1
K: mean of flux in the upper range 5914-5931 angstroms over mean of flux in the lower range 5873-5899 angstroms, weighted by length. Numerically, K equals 1.11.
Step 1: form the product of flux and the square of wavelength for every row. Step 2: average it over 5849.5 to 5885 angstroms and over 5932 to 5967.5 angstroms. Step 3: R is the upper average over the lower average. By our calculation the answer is 1.05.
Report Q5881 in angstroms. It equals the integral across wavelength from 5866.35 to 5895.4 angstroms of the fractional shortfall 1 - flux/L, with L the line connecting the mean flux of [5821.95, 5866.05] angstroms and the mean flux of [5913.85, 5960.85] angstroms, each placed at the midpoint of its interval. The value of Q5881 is 2.6 angstroms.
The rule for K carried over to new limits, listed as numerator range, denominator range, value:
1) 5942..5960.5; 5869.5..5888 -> 1.04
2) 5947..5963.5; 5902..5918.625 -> 1.05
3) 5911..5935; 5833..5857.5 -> 0.96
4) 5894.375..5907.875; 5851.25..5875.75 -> 0.90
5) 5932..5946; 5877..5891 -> 1.09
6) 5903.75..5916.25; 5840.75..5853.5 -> 0.94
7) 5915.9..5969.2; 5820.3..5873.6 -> 0.98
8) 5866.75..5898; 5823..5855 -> 0.88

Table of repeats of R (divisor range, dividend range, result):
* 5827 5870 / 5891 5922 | 0.92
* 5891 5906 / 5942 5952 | 1.20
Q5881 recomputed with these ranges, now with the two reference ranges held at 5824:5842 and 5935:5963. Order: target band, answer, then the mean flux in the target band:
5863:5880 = 0.7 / 7.98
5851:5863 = 0.5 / 7.98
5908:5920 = 0.6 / 7.81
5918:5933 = 0.4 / 7.97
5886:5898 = 2.6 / 6.49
